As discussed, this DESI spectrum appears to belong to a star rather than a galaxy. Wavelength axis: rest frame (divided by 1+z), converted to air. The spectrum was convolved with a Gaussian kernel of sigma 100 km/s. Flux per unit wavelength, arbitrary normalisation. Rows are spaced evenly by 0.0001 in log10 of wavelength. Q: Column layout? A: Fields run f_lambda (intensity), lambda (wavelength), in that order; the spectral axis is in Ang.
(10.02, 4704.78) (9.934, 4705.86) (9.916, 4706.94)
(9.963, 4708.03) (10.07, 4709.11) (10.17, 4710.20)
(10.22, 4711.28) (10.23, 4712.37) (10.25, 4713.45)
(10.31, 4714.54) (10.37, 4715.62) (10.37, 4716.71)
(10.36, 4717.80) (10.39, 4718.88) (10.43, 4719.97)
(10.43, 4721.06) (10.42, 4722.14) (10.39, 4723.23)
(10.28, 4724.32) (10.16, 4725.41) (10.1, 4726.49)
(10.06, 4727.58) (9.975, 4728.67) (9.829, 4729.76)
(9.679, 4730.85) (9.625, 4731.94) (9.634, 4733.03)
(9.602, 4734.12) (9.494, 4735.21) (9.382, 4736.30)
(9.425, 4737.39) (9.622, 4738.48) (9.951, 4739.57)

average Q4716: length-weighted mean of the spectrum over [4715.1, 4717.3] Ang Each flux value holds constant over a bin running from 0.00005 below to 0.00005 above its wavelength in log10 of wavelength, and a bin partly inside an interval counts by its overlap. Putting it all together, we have 10.3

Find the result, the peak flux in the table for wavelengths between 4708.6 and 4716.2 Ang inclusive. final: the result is 10.37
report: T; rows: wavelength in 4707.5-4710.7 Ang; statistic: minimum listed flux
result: 9.963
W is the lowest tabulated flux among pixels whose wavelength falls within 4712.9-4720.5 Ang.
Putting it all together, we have 10.25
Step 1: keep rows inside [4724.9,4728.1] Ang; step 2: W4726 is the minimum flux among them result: 10.06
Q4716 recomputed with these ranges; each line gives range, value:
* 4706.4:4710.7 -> 10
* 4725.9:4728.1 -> 10.1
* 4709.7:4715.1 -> 10.2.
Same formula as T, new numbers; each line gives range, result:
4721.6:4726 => 10.16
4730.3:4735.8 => 9.494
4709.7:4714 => 10.17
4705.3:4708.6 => 9.916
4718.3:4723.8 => 10.39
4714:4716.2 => 10.31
